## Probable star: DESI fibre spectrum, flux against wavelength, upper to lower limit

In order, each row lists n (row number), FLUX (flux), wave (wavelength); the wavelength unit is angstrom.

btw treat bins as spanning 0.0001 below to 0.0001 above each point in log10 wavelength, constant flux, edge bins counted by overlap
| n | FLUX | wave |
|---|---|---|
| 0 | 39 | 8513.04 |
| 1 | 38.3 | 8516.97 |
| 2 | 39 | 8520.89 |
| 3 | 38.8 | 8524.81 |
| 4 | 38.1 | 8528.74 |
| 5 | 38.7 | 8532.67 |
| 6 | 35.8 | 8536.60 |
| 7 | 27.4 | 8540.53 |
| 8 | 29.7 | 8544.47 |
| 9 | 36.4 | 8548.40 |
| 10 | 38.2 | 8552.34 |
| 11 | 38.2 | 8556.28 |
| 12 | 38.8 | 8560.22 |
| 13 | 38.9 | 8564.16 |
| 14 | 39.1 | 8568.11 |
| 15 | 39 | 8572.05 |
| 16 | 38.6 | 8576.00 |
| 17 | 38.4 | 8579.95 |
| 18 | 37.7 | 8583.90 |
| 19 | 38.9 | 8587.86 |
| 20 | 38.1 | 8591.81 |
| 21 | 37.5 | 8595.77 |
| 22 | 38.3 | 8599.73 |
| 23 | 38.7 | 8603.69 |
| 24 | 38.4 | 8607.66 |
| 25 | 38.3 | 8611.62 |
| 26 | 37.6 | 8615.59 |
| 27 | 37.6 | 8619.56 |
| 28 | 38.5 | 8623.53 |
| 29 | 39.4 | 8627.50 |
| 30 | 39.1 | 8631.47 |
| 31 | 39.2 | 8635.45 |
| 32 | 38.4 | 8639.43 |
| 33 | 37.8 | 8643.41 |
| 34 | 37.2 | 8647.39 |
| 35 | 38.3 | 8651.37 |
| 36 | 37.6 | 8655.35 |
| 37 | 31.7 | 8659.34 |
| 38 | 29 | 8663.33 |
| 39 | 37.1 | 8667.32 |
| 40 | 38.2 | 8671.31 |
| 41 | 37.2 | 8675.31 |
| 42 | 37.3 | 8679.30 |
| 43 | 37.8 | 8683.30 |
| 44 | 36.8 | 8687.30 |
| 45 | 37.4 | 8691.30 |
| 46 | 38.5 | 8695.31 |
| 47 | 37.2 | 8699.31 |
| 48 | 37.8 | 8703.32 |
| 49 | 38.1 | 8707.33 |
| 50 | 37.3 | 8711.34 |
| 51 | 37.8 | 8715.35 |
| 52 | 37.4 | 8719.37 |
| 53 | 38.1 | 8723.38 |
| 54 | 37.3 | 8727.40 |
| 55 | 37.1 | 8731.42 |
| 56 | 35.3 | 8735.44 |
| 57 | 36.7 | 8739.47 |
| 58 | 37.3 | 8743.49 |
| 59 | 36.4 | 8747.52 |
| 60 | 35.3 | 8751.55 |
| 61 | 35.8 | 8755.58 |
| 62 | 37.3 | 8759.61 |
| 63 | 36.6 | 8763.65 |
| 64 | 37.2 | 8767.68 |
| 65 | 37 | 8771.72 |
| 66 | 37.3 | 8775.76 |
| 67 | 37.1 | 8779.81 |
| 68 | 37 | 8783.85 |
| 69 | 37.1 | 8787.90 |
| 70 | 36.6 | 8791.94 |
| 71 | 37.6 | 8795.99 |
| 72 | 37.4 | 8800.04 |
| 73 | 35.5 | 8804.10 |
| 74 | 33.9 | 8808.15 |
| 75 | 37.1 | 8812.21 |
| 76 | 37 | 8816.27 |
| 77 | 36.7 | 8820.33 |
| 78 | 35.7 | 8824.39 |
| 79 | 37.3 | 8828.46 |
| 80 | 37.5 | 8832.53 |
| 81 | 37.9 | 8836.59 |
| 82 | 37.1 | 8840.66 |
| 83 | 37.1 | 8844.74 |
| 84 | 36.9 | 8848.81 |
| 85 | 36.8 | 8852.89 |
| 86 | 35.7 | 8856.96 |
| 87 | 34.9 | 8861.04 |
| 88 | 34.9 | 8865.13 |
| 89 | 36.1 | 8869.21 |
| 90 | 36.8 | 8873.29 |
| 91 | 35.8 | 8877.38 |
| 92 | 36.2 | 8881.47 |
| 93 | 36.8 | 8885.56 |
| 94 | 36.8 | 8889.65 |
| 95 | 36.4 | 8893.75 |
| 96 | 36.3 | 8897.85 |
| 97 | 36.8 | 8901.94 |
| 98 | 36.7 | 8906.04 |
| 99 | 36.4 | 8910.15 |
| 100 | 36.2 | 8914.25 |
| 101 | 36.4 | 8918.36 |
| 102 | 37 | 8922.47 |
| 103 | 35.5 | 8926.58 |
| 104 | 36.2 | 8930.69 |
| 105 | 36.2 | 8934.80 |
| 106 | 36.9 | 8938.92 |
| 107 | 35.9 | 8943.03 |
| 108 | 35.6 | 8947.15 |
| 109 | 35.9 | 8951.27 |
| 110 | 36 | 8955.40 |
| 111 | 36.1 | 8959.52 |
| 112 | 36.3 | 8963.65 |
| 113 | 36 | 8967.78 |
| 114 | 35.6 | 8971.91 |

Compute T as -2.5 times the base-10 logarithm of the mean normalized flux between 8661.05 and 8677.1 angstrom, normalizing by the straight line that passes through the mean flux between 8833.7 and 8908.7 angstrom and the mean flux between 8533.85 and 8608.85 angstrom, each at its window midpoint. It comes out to 0.050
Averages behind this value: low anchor 37.2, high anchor 36.5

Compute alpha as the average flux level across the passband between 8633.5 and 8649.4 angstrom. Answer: 38.2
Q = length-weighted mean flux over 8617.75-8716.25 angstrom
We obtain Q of 37.3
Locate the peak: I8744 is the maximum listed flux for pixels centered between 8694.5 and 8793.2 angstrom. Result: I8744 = 38.5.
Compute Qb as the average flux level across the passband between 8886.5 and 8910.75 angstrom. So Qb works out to 36.6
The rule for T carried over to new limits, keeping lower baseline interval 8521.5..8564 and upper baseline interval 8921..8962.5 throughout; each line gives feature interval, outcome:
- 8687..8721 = -0.04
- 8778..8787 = -0.03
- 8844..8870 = 0.00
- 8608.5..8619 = -0.05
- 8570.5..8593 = -0.06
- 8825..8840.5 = -0.04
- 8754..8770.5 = -0.02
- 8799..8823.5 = 0.00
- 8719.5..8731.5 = -0.04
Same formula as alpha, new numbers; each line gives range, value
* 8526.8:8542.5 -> 35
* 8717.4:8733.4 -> 37.5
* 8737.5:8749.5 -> 36.8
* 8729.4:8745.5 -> 36.6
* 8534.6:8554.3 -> 33.5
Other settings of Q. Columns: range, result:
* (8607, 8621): 37.9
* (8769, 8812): 36.7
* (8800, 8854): 36.7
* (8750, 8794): 36.8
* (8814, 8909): 36.5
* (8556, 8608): 38.5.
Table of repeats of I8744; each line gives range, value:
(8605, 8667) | 39.4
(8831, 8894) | 37.9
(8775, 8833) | 37.6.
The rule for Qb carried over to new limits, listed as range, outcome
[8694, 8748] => 37.3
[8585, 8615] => 38.3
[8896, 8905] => 36.6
